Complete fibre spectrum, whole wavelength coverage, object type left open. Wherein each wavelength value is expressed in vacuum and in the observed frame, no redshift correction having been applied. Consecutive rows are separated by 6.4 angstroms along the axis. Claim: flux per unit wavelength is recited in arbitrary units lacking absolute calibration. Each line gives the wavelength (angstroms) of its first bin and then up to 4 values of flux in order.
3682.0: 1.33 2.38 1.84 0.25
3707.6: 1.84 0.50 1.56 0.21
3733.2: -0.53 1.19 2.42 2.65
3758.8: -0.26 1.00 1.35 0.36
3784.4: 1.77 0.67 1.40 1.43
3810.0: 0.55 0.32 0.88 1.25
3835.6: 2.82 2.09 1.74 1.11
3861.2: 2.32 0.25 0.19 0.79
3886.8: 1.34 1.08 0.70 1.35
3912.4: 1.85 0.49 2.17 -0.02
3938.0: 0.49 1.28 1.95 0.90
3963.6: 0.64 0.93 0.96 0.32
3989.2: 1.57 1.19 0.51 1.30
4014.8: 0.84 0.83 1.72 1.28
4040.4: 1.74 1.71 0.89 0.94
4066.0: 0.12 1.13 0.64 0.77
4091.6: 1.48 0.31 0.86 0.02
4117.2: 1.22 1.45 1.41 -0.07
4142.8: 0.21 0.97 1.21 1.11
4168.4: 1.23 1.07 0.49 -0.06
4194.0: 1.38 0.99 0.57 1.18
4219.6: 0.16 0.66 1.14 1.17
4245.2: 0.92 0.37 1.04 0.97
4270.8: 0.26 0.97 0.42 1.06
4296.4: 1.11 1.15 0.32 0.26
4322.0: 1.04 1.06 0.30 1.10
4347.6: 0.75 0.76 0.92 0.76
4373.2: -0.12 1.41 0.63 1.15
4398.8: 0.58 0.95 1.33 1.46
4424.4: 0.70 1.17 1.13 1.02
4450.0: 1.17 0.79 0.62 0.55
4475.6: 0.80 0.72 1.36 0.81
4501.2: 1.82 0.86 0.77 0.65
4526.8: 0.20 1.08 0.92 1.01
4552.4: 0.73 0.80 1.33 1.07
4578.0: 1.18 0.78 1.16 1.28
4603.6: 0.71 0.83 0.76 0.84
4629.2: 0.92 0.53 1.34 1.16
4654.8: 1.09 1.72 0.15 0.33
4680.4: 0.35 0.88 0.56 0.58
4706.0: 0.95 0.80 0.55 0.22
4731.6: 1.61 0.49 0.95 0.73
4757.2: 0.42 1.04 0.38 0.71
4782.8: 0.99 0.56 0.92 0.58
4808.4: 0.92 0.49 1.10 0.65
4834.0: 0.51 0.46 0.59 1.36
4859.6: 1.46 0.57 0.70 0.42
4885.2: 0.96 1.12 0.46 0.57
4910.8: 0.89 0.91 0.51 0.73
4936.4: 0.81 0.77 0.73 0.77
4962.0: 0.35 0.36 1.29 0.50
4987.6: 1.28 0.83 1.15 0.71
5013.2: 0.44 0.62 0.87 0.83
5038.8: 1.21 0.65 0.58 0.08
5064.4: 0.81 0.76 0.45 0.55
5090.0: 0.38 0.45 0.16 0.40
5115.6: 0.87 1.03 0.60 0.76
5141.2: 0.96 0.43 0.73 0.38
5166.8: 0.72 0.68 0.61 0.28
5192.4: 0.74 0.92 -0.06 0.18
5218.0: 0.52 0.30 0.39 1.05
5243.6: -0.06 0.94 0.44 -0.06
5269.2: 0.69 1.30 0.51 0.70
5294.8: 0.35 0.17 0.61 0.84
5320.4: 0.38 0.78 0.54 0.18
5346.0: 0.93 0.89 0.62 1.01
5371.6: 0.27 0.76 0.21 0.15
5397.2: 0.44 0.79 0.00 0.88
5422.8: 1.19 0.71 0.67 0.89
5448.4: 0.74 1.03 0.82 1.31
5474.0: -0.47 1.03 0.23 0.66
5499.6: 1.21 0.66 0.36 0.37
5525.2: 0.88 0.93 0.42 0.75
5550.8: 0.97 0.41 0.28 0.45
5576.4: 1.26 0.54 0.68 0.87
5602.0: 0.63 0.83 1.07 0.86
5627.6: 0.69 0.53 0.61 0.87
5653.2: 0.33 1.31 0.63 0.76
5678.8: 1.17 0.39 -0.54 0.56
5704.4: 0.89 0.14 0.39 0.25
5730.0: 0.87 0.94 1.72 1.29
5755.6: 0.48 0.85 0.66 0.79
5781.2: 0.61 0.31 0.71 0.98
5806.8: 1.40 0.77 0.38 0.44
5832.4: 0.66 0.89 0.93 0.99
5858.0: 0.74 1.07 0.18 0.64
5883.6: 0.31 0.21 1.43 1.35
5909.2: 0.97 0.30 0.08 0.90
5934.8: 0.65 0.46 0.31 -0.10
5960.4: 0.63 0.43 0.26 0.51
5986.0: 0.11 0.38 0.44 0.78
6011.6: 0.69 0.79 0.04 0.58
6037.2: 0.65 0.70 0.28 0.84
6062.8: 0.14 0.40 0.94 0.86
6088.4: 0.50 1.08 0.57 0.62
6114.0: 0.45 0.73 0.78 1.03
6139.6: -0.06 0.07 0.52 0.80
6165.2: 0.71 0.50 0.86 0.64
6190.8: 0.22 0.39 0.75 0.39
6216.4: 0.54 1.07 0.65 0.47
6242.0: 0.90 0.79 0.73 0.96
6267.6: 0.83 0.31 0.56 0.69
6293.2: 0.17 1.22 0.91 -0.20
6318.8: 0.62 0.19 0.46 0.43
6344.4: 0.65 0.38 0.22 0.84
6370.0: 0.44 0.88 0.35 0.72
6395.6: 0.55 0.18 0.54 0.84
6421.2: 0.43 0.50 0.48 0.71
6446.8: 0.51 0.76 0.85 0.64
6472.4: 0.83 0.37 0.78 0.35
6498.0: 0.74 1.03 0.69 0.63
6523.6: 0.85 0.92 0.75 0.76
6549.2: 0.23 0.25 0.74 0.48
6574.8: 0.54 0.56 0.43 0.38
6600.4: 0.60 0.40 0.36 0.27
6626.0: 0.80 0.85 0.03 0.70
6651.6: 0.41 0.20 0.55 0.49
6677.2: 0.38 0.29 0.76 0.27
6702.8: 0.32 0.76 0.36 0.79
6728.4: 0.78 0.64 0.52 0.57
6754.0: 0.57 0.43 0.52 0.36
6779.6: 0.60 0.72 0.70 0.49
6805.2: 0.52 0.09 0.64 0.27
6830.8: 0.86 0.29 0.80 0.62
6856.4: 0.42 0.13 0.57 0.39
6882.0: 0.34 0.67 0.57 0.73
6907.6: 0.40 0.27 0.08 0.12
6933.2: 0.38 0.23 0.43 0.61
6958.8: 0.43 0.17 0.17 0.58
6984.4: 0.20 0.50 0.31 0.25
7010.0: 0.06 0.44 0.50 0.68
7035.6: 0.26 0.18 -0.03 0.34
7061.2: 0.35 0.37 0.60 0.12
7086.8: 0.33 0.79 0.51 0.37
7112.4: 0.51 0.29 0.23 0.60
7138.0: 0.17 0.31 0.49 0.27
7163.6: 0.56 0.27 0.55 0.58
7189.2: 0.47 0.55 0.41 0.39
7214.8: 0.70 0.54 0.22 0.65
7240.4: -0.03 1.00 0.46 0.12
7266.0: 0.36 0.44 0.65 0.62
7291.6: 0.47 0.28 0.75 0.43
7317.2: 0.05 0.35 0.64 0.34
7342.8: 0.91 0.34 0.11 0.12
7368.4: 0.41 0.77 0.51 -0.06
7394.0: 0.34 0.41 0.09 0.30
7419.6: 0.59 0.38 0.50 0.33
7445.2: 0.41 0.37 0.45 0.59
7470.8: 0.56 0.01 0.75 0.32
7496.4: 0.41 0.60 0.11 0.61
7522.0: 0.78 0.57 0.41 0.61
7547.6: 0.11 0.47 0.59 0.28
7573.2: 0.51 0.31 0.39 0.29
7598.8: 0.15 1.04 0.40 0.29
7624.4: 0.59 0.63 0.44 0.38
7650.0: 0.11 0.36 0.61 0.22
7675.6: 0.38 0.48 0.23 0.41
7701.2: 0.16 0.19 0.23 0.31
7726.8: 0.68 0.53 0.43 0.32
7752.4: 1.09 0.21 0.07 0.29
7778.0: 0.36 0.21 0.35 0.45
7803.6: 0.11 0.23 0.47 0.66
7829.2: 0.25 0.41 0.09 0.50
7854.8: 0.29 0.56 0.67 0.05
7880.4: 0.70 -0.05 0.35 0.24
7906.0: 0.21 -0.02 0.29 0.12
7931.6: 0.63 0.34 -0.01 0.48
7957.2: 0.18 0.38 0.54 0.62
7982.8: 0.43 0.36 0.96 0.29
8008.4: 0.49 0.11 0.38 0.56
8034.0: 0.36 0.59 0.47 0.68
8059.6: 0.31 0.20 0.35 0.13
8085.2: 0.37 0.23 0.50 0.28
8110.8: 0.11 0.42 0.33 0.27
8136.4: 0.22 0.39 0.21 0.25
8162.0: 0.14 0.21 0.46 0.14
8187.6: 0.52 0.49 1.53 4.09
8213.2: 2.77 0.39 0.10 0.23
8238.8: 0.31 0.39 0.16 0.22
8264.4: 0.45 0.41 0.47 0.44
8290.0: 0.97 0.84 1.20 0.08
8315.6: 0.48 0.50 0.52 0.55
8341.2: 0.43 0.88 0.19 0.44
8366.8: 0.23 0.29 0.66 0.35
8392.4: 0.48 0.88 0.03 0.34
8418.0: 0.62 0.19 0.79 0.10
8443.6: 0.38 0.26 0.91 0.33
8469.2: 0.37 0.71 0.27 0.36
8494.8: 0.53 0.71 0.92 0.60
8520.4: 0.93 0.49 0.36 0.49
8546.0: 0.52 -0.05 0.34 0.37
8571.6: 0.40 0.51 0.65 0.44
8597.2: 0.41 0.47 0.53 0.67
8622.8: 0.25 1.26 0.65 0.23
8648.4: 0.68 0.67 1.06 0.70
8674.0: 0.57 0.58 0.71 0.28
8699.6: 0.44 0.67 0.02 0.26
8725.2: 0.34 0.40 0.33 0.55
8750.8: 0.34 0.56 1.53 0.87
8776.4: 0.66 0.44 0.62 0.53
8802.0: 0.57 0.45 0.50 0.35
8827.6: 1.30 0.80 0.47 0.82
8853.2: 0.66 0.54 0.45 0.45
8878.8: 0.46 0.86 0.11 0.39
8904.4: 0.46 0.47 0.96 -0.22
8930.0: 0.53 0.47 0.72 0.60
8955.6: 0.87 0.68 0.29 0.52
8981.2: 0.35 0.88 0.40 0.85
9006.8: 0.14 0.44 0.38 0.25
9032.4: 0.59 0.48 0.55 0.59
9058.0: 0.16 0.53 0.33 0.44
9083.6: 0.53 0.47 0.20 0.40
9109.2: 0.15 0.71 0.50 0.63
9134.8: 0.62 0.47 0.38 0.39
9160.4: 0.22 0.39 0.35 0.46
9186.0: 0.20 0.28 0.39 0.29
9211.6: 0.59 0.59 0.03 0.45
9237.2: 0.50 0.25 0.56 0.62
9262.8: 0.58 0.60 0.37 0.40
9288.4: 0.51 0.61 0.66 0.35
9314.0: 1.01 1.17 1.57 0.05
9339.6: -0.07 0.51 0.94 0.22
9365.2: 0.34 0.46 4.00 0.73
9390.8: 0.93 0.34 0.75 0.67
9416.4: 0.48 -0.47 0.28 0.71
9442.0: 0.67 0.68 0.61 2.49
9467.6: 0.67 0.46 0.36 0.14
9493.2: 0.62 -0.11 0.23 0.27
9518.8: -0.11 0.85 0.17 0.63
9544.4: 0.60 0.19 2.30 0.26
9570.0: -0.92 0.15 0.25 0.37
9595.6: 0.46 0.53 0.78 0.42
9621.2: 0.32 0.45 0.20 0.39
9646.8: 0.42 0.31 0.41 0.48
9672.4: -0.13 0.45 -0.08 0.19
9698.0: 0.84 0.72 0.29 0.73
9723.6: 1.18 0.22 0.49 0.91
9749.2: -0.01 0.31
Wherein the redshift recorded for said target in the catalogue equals 1.20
